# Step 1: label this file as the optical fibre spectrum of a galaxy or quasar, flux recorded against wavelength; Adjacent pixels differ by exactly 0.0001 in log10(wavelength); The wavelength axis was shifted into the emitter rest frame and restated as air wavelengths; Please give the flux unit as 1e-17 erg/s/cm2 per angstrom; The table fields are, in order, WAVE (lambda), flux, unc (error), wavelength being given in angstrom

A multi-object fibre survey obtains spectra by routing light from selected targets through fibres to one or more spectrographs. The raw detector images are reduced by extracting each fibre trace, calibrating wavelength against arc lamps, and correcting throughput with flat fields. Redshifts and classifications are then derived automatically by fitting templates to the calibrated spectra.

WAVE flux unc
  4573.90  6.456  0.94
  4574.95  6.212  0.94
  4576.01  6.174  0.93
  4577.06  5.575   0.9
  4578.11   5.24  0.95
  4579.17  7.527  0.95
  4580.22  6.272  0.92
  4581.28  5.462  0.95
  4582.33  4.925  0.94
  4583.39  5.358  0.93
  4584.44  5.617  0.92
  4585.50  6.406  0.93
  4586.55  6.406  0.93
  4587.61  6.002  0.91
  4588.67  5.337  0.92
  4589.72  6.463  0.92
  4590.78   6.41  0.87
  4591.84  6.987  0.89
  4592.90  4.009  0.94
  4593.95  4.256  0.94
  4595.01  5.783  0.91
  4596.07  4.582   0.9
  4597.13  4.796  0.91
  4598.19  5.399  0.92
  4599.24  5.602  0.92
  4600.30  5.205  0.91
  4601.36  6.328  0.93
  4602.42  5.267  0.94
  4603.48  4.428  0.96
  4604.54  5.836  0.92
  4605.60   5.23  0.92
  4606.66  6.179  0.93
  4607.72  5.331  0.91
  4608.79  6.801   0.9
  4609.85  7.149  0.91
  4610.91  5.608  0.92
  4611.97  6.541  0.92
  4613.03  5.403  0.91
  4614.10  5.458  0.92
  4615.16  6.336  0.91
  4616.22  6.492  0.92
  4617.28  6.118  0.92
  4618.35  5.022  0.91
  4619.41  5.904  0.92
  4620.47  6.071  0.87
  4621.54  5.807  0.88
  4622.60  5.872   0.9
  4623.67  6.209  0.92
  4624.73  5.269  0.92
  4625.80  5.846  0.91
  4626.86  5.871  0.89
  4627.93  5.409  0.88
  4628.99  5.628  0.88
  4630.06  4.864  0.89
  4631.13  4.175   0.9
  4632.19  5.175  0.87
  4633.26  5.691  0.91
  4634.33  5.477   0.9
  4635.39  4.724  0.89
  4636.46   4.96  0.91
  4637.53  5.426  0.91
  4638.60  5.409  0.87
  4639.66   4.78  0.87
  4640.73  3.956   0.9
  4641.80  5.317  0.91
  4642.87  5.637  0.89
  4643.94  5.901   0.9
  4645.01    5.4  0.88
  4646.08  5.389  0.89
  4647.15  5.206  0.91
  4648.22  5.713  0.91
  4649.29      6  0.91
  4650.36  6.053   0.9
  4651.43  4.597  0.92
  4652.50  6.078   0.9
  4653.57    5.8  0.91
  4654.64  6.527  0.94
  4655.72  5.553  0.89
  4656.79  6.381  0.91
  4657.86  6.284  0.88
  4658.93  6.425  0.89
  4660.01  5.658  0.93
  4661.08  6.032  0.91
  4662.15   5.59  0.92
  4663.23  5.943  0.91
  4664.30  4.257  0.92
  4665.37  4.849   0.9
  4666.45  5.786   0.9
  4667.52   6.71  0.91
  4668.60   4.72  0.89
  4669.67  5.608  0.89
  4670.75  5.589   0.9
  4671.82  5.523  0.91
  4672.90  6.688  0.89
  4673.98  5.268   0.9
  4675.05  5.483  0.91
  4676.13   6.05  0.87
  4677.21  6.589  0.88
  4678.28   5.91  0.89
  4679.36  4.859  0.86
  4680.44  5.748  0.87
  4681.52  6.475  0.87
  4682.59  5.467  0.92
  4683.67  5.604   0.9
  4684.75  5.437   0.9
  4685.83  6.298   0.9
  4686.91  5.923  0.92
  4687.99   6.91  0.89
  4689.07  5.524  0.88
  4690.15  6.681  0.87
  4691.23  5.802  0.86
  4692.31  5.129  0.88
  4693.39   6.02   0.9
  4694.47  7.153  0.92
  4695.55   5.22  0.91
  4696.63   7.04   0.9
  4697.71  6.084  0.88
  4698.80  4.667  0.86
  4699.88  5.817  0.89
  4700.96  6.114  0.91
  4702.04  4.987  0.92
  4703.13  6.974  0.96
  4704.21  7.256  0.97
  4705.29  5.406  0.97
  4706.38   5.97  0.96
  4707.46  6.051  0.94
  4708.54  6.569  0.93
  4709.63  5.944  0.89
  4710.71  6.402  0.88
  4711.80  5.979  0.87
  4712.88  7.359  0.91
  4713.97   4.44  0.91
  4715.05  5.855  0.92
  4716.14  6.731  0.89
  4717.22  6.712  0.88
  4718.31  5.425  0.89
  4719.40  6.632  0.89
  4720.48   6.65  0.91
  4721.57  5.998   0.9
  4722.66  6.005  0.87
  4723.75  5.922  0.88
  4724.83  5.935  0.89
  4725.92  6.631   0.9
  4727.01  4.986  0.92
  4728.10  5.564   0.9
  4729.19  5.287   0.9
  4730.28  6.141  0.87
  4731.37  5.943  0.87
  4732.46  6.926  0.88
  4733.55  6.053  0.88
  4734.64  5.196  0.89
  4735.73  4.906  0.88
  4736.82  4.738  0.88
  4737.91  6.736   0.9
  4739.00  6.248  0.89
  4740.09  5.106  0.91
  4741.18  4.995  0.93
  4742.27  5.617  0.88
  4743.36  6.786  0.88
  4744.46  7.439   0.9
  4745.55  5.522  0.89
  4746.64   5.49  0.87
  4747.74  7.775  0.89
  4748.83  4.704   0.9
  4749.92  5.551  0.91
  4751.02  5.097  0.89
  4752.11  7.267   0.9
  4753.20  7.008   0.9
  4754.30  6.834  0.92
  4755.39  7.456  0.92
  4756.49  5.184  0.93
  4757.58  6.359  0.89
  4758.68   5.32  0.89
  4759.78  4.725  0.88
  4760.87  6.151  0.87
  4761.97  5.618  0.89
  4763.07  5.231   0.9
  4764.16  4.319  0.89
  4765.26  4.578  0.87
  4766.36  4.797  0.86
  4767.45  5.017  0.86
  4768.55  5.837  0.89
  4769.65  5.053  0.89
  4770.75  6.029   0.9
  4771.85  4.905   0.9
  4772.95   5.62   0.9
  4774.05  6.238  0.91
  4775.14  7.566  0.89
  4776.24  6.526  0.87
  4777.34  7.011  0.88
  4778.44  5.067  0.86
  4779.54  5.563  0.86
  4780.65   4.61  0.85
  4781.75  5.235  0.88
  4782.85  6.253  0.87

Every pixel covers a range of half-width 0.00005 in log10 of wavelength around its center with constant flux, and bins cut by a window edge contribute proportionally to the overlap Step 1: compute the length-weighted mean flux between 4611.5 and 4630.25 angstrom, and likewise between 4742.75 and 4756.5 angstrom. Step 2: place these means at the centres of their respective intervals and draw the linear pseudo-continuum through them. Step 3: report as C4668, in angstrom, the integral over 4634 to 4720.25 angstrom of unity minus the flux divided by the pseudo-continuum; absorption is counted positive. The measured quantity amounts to 3.4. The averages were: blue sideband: 5.8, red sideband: 6.36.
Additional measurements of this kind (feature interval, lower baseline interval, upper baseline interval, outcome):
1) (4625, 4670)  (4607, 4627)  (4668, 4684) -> 2.6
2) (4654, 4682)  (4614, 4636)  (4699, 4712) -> 0.3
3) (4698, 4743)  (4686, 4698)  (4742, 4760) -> 1.6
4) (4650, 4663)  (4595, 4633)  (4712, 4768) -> -0.5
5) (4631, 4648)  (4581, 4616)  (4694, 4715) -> 1.8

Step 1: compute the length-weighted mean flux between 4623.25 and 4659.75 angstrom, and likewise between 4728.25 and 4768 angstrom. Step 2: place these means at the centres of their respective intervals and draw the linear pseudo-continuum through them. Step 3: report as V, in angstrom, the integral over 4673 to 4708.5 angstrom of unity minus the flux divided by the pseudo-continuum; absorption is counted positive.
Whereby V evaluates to -2.0 angstrom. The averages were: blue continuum 5.5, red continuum 5.78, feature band 5.95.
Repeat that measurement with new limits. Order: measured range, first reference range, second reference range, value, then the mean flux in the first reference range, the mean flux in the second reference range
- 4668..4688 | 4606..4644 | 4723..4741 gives -0.3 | 5.6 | 5.76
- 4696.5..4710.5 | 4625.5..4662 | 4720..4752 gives -0.7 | 5.51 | 5.88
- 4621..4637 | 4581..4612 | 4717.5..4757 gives 0.9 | 5.64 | 6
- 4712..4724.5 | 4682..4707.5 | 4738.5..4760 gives -0.3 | 5.98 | 6.04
